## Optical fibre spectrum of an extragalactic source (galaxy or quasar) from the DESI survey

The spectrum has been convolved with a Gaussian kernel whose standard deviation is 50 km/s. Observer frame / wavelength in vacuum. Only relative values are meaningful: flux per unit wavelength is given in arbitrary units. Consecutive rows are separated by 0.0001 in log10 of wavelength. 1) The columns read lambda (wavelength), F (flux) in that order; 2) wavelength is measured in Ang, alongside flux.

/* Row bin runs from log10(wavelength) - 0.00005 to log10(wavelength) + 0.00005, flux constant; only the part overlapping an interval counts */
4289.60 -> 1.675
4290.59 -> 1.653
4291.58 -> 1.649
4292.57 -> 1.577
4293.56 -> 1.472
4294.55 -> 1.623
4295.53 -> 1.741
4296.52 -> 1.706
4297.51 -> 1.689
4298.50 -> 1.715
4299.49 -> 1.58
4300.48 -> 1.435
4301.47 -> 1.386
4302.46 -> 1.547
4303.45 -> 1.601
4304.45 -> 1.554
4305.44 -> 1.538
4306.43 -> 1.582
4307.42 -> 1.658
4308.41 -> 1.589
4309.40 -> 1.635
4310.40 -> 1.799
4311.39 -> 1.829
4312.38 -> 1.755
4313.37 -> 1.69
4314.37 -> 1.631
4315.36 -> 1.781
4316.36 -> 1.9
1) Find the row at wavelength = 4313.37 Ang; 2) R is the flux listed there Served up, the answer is 1.69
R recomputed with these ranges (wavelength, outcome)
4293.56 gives 1.472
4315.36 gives 1.781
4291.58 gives 1.649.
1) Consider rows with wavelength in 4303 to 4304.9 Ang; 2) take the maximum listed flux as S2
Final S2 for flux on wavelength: 1.601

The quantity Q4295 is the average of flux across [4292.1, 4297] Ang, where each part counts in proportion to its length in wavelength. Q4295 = 1.63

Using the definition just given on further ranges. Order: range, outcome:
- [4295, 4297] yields 1.73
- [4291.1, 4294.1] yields 1.56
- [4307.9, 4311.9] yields 1.71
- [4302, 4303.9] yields 1.57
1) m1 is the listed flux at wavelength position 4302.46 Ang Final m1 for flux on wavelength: 1.547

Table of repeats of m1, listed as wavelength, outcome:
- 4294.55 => 1.623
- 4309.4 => 1.635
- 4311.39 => 1.829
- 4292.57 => 1.577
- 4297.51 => 1.689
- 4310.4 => 1.799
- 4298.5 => 1.715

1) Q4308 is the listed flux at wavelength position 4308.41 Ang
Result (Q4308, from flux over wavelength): 1.589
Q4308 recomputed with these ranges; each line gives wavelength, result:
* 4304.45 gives 1.554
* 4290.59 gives 1.653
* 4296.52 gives 1.706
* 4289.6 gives 1.675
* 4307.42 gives 1.658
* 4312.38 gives 1.755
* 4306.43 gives 1.582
